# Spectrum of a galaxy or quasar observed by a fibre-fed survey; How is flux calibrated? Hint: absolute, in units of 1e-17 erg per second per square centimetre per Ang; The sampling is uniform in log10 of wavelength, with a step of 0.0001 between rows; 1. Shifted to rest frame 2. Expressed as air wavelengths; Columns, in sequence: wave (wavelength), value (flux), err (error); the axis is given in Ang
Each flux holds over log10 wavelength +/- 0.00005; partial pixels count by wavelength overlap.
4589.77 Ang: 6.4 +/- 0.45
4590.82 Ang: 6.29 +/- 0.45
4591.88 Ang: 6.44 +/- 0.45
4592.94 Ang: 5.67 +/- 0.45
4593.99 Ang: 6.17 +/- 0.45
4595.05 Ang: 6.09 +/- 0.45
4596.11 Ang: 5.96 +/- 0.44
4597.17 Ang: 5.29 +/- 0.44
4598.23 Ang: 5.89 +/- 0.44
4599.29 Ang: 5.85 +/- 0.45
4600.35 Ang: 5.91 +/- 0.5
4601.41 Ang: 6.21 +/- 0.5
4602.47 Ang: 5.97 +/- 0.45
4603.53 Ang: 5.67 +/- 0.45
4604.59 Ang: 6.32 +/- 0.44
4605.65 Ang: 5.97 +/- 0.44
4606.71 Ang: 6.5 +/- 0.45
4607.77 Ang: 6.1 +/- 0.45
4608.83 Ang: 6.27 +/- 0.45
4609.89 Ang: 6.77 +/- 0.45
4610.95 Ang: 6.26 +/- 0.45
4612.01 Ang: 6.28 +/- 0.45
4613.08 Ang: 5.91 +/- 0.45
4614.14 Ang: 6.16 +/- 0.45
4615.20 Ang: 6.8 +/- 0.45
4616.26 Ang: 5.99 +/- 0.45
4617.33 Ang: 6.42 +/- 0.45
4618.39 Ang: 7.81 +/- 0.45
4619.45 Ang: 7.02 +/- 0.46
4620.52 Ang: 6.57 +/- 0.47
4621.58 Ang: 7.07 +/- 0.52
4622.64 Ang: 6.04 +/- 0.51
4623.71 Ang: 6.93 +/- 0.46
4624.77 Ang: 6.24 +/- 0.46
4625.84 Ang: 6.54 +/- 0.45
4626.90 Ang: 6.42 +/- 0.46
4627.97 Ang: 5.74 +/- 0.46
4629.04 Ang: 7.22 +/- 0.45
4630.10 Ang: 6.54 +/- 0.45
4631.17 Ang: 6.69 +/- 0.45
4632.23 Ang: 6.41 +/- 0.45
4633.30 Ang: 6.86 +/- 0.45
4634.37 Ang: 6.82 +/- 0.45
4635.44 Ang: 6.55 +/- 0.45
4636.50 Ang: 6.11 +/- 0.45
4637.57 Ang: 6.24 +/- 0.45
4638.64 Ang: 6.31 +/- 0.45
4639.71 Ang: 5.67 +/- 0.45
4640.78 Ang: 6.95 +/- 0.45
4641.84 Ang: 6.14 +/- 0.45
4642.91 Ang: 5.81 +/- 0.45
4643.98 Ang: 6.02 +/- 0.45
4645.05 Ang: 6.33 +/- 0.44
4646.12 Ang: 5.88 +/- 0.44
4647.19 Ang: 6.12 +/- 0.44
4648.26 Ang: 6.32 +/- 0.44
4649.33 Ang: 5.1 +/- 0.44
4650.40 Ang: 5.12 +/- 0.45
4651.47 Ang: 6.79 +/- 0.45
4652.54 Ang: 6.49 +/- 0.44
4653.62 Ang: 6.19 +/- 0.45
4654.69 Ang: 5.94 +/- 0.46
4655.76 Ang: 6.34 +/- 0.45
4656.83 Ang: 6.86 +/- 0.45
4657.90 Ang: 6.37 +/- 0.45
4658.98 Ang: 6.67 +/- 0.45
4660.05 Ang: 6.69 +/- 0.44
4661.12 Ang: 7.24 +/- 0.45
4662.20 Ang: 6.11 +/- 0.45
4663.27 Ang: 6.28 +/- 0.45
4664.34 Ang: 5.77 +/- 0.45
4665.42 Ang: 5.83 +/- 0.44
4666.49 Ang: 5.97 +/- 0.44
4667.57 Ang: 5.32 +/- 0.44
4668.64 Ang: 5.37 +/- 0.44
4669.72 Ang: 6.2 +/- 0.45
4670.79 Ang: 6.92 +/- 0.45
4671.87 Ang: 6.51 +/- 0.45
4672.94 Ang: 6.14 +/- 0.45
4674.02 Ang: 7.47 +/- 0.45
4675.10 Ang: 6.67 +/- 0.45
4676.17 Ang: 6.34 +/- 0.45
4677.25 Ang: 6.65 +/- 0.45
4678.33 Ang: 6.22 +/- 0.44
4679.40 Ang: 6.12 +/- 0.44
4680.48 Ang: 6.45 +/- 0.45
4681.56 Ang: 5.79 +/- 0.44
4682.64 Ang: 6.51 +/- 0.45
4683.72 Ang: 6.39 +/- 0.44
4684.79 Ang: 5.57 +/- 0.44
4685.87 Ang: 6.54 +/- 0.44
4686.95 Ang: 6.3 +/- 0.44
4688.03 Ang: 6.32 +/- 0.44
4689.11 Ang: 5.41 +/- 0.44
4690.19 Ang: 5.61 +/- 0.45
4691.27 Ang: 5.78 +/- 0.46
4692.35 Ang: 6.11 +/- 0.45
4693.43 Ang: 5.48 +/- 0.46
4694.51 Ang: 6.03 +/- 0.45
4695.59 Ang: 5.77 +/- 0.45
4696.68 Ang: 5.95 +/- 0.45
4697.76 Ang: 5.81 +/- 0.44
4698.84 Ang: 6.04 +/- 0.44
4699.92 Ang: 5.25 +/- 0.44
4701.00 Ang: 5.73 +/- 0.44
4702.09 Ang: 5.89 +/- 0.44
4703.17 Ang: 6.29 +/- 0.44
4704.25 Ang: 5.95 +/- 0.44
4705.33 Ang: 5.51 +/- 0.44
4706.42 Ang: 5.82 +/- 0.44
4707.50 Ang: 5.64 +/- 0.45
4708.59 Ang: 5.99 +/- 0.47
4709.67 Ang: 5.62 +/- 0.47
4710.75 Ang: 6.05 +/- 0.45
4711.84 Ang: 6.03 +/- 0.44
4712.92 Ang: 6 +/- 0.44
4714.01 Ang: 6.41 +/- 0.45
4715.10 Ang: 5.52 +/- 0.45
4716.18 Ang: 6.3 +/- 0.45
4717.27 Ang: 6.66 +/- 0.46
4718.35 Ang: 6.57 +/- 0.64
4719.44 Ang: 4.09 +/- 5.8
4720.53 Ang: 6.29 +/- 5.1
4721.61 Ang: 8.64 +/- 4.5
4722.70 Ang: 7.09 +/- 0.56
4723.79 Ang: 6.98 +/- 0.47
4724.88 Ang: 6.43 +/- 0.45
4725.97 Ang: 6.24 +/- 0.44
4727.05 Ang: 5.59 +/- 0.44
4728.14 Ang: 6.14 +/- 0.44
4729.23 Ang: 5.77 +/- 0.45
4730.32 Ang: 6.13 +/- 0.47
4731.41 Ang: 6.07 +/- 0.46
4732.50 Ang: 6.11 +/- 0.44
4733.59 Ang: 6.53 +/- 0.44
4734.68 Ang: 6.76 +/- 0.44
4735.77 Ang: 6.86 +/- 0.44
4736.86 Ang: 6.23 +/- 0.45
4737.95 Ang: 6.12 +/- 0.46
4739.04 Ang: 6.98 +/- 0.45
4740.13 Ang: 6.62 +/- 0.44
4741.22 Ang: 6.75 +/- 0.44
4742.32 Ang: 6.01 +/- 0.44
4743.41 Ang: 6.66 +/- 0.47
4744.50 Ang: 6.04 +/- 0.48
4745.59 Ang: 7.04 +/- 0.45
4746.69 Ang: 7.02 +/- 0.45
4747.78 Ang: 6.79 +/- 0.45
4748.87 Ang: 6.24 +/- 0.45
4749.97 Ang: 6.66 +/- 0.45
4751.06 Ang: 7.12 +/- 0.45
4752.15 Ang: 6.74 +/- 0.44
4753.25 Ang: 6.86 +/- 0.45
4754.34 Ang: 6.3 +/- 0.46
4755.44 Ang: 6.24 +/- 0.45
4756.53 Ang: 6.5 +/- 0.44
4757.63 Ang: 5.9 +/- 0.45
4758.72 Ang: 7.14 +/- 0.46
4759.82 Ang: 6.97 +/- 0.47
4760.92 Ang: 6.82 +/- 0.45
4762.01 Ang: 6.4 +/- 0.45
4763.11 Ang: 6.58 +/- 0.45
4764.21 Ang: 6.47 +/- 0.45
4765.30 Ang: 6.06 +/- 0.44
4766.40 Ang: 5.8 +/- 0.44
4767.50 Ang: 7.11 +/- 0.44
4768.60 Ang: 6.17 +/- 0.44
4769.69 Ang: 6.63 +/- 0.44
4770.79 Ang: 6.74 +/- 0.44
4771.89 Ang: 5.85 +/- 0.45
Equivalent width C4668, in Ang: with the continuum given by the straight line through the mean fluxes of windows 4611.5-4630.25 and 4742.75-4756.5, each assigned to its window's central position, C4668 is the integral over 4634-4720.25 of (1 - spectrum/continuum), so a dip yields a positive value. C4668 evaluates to 6.3 Ang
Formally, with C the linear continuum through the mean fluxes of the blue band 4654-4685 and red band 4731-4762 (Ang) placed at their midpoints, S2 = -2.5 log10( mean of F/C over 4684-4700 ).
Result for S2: 0.09 mag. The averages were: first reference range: 6.31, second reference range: 6.57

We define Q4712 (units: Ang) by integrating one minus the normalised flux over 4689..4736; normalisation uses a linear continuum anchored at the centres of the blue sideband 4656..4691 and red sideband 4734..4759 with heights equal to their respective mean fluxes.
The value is 2.7 Ang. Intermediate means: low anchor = 6.27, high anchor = 6.59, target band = 6.07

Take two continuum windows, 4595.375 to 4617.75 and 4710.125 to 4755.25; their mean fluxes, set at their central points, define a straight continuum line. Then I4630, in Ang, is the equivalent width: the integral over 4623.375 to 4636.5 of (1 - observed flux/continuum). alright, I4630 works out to -0.8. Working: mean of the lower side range 6.12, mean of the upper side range 6.42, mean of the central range 6.56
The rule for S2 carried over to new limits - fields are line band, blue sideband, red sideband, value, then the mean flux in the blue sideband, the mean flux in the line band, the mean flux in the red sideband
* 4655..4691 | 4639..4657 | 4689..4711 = -0.05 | 6.11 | 6.27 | 5.8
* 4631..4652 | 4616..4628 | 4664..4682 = 0.04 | 6.61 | 6.2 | 6.23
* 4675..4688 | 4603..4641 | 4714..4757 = 0.03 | 6.45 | 6.29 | 6.45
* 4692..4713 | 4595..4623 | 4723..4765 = 0.10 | 6.27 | 5.84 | 6.5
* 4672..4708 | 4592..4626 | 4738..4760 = 0.07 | 6.27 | 6.05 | 6.61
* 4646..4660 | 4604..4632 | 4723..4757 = 0.05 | 6.48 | 6.19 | 6.47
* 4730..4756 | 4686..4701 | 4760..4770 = -0.04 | 5.85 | 6.54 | 6.47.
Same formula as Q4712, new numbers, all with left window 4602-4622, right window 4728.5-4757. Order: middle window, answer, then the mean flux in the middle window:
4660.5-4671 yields 0.60 Ang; 6.08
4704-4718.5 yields 1.10 Ang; 5.99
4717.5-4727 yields -0.01 Ang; 6.5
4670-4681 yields -0.14 Ang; 6.54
